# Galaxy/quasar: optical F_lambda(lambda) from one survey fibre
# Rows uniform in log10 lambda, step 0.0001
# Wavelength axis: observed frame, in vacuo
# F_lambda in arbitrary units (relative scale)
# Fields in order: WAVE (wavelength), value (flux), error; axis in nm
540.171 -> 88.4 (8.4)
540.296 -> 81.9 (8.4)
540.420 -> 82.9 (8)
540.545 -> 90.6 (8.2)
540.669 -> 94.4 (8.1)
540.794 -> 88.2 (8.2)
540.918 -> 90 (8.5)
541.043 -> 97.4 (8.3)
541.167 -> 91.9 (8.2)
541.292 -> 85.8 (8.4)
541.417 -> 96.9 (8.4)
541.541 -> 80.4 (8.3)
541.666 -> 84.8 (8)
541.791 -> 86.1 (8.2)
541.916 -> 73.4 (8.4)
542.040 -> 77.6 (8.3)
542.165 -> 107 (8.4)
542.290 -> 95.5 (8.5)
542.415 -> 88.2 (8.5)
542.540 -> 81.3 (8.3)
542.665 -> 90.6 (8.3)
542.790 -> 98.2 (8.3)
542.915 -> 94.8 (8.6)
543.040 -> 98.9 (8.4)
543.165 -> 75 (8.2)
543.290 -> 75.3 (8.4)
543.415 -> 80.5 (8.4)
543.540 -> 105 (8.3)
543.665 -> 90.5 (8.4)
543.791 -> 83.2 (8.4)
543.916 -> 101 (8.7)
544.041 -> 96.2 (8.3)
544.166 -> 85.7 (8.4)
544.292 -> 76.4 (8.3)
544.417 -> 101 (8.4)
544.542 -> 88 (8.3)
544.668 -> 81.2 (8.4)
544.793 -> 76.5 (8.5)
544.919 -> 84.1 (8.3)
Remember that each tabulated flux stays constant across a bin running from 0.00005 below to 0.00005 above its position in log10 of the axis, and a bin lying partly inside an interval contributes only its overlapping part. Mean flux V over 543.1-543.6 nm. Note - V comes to 84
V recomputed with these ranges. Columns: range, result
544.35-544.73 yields 89.9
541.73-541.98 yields 79.9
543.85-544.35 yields 89.9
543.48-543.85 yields 92.7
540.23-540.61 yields 85.2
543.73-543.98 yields 92.4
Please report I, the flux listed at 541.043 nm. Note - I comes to 97.4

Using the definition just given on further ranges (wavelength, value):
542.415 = 88.2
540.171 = 88.4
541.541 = 80.4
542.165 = 107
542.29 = 95.5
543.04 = 98.9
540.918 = 90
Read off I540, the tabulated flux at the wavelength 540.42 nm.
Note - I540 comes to 82.9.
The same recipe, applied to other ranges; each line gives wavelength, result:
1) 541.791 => 86.1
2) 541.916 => 73.4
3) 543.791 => 83.2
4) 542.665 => 90.6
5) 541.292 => 85.8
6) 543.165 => 75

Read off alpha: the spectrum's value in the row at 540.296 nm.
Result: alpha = 81.9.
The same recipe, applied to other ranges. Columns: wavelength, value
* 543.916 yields 101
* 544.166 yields 85.7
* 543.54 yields 105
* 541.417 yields 96.9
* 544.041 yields 96.2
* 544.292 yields 76.4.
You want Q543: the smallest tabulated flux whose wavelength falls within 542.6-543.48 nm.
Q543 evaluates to 75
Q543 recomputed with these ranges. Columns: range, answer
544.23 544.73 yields 76.4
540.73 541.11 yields 88.2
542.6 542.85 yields 90.6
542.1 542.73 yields 81.3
